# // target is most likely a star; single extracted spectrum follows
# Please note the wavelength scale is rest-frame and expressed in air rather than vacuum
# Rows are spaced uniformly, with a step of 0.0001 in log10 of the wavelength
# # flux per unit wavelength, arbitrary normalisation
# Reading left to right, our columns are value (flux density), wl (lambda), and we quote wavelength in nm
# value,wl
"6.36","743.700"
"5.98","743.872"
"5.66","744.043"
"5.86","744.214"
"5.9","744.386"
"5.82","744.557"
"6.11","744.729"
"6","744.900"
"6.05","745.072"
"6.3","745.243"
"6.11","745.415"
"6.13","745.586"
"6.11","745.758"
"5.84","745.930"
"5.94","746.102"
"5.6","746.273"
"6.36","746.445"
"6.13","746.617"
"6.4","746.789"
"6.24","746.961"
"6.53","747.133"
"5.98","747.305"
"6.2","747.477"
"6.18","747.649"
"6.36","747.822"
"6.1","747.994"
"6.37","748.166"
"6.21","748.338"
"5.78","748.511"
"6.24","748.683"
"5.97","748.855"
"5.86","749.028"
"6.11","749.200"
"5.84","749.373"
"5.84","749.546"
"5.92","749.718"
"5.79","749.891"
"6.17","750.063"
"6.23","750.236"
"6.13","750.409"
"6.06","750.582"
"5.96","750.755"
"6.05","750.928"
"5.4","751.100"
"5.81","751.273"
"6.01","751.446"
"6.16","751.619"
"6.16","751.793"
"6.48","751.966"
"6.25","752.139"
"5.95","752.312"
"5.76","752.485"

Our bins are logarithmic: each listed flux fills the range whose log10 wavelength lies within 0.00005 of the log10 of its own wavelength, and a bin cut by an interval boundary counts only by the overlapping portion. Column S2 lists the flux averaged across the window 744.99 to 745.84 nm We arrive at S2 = 6.14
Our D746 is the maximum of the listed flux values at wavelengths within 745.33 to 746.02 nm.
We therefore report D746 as 6.13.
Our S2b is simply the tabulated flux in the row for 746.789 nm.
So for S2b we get 6.4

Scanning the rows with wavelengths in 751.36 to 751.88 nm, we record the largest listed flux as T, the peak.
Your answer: 6.16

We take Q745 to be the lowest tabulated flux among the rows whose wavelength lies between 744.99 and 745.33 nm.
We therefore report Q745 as 6.05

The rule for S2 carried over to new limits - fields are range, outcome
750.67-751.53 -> 5.85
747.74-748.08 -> 6.23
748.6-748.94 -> 6.11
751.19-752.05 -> 6.12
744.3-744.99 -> 5.95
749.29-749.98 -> 5.85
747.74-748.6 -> 6.17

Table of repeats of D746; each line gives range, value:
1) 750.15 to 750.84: 6.23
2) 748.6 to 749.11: 6.24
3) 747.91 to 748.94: 6.37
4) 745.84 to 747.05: 6.4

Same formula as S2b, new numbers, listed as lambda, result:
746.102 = 5.94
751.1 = 5.4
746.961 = 6.24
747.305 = 5.98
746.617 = 6.13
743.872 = 5.98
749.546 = 5.84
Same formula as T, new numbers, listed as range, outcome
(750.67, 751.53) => 6.05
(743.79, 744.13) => 5.98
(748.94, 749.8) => 6.11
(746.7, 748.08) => 6.53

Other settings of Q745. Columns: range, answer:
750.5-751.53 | 5.4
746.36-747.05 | 6.13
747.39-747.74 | 6.18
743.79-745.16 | 5.66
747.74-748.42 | 6.1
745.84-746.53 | 5.6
